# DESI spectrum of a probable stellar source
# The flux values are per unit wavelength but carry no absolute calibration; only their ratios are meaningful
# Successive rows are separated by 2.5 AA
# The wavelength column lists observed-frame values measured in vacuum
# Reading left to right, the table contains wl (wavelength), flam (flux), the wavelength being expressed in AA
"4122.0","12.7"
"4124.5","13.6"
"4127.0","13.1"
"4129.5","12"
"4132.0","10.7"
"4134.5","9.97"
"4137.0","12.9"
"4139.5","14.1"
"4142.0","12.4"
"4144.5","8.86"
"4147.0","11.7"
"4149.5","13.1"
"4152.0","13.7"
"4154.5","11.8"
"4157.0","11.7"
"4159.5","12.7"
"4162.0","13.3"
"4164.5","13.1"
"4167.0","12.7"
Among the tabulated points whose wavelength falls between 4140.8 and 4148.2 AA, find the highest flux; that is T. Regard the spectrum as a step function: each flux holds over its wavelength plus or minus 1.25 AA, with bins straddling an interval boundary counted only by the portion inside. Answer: 12.4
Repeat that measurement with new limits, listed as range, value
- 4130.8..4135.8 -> 10.7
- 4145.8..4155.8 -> 13.7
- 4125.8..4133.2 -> 13.1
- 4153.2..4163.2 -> 13.3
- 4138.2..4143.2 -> 14.1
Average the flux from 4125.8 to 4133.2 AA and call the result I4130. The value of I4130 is 11.9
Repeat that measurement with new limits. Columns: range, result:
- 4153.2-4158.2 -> 11.8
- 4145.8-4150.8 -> 12.4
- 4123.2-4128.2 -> 13.3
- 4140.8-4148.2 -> 11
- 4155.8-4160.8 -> 12.2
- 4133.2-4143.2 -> 12.3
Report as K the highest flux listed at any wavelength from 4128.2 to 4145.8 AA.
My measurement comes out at 14.1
